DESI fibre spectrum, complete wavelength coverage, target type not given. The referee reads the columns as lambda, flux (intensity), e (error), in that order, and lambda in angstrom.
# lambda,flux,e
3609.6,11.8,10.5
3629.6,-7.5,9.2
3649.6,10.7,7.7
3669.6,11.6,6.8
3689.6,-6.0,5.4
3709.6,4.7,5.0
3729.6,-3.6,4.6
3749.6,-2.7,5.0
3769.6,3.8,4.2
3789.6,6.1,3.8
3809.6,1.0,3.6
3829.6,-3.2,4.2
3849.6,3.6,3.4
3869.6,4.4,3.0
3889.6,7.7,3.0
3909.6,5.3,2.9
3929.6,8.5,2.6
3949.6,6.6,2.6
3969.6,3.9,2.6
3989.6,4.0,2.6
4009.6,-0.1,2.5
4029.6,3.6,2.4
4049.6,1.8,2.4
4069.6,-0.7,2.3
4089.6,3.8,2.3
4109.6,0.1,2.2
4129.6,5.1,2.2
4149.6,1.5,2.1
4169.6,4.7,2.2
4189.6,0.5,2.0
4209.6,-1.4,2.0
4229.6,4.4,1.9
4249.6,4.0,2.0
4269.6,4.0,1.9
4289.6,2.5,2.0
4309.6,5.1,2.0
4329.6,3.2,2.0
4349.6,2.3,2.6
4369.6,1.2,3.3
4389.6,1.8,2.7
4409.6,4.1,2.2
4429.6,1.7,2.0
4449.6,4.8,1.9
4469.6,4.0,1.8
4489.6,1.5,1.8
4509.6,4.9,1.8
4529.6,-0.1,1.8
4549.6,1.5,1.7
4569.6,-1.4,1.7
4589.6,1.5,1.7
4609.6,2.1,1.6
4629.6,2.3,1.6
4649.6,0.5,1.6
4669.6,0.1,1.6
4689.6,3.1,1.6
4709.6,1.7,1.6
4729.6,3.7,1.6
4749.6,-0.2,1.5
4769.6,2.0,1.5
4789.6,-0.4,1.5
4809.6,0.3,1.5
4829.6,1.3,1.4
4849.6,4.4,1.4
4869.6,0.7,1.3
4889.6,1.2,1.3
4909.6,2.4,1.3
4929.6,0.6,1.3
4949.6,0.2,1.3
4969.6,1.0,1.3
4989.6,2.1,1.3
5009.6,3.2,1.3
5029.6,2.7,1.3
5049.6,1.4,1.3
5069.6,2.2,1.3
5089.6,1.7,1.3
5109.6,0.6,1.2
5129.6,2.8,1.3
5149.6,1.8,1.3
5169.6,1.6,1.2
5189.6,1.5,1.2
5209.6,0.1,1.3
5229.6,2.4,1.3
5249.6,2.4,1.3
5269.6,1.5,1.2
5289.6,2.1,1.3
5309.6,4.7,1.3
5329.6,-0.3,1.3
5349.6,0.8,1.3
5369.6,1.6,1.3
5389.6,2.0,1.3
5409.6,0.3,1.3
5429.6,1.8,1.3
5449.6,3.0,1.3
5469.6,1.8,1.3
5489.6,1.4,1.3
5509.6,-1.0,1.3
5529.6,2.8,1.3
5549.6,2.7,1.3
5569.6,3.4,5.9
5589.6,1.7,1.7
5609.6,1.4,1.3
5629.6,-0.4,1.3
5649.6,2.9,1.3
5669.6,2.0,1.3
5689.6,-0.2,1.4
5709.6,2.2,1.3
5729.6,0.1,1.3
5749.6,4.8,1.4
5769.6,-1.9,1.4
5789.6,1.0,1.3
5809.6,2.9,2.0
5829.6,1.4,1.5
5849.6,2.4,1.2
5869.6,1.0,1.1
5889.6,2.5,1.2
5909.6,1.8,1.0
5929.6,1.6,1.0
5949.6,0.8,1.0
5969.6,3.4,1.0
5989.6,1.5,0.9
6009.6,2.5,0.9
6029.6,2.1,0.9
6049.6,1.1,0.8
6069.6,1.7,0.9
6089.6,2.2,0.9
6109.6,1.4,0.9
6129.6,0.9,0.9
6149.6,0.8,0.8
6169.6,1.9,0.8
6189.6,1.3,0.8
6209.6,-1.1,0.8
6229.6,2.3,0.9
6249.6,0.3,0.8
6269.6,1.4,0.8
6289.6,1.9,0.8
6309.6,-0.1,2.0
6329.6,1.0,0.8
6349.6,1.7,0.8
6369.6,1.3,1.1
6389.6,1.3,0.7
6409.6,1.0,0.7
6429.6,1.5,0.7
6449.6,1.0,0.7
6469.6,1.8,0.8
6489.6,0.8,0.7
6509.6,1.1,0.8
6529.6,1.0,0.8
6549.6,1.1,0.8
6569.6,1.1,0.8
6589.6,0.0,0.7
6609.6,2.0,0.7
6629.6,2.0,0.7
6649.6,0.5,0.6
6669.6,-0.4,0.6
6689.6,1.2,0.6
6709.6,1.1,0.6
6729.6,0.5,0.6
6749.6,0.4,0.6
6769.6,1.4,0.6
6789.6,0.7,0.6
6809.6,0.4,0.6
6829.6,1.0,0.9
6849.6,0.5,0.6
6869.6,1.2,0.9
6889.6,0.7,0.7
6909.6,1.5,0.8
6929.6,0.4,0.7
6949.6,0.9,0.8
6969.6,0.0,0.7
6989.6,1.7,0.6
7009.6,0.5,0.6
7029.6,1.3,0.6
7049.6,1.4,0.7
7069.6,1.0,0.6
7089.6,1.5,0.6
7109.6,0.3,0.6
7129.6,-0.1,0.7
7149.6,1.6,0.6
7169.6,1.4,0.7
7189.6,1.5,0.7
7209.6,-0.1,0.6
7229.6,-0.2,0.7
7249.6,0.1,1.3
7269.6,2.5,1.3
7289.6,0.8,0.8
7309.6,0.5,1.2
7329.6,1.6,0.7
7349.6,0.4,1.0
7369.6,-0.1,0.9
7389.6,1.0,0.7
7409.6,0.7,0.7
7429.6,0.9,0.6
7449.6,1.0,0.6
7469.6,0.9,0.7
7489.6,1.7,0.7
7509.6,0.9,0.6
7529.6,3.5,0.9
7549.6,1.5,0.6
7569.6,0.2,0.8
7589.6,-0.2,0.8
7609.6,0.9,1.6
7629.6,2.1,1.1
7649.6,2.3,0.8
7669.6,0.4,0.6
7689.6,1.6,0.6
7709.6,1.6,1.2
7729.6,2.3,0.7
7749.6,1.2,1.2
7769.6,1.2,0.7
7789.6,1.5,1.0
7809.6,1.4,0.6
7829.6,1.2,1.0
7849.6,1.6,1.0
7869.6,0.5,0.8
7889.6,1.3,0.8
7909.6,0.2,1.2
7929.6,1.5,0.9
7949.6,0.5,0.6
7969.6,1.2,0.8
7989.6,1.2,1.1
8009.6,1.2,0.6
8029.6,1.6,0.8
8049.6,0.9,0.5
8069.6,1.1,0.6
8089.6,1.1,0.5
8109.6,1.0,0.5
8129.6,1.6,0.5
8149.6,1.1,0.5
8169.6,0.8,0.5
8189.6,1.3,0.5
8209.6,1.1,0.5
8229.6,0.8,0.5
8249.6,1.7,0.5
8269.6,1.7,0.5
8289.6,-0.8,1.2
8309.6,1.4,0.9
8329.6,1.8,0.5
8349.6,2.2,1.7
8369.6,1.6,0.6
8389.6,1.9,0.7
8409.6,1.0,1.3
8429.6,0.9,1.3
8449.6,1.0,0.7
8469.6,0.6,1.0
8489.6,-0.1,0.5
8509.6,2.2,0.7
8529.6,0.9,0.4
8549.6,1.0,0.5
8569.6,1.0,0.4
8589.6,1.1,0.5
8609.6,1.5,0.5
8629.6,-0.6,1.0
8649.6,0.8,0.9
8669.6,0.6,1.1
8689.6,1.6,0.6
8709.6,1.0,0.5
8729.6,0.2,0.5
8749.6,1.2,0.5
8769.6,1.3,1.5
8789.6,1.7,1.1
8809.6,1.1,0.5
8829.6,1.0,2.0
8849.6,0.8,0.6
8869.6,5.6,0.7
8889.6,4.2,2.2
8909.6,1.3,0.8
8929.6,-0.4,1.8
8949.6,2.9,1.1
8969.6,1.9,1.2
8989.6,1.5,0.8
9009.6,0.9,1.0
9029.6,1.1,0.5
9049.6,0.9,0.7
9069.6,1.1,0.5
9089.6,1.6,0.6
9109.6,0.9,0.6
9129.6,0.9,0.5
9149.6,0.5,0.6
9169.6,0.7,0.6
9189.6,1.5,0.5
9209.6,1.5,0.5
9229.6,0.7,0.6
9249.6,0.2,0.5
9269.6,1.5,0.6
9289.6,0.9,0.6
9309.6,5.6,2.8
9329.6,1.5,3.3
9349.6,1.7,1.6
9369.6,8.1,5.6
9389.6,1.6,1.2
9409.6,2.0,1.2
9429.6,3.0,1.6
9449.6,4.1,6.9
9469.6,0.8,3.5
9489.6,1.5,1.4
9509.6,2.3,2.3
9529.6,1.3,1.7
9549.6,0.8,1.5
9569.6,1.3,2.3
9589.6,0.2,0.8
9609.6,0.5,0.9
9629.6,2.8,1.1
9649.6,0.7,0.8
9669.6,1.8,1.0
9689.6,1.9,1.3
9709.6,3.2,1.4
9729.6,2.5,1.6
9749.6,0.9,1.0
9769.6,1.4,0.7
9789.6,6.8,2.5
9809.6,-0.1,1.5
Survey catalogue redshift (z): 1.38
